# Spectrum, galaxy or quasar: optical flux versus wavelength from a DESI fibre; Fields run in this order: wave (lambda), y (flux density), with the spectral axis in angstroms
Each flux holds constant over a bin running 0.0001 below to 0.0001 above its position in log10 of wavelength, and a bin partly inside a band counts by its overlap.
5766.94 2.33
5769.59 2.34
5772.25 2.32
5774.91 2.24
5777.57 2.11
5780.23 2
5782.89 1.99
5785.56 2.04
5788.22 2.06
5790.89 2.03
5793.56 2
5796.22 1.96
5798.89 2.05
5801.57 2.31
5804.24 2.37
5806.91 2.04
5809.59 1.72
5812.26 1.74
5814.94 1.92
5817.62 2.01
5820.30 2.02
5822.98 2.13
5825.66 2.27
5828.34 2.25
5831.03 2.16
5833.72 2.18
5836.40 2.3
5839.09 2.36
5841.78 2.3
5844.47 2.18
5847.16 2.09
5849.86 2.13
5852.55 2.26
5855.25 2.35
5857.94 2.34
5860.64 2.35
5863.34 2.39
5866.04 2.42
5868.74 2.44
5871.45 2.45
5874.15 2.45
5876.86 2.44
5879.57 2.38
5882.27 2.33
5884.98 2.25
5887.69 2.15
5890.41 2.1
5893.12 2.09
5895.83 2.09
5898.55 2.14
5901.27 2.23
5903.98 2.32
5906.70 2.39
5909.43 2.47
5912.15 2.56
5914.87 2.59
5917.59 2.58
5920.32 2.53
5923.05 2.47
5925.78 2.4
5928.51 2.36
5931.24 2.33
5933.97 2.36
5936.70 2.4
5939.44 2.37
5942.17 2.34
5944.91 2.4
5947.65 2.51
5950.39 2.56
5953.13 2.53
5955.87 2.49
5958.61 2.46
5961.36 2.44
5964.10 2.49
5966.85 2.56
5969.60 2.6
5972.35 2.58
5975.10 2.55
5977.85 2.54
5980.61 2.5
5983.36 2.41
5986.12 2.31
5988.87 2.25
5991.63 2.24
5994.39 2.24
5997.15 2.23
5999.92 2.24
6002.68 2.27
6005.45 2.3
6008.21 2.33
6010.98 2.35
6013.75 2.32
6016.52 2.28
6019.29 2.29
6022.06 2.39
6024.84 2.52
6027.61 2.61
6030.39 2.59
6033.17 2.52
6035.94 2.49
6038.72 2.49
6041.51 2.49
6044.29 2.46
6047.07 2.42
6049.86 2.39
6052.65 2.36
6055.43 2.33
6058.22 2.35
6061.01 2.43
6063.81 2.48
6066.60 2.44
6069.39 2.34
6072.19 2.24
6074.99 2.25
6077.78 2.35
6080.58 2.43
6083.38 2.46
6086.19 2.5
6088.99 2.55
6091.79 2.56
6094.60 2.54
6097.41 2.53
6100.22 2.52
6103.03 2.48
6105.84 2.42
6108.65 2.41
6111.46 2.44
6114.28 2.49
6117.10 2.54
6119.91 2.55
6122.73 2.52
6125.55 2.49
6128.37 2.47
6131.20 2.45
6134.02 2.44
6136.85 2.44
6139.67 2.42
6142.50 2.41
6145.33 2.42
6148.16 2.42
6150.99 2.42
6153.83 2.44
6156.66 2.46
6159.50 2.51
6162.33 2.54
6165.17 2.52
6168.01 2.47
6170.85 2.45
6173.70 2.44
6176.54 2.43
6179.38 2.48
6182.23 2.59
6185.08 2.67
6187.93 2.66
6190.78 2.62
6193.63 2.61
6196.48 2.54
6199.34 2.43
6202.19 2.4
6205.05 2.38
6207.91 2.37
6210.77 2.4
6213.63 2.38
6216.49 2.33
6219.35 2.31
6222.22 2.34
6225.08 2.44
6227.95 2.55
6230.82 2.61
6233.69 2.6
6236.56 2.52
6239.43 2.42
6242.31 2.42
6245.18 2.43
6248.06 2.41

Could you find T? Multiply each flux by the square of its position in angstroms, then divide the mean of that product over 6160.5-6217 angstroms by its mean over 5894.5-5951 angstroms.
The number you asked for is 1.13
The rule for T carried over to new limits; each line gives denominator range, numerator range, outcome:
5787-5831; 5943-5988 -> 1.28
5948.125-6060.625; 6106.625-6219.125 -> 1.08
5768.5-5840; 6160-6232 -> 1.34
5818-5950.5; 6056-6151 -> 1.13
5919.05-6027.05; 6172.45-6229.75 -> 1.11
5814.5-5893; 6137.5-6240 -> 1.22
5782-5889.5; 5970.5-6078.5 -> 1.16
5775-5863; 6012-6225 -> 1.27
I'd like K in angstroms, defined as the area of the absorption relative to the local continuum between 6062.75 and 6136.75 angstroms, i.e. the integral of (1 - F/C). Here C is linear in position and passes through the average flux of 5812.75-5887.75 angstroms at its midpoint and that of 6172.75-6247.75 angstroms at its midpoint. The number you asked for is -1.5 angstroms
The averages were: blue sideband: 2.26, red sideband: 2.48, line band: 2.46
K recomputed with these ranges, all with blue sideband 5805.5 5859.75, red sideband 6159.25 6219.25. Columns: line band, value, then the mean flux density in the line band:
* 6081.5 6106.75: -1.22 angstroms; 2.51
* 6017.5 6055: -1.96 angstroms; 2.46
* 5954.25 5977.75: -2.63 angstroms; 2.52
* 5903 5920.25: -2.15 angstroms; 2.49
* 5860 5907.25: -2.36 angstroms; 2.3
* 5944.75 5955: -1.18 angstroms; 2.51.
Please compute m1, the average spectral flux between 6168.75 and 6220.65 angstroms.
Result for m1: 2.47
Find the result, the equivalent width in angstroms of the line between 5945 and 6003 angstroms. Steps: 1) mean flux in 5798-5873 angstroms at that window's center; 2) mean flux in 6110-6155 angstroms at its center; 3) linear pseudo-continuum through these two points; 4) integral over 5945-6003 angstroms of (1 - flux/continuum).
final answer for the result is -2.8 angstroms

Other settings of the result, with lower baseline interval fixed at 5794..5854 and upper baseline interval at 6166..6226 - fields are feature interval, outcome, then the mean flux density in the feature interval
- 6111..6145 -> -0.97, 2.47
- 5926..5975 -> -4.79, 2.46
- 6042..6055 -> -0.44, 2.41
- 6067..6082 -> 0.15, 2.33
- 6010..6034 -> -1.29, 2.43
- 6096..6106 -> -0.50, 2.5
